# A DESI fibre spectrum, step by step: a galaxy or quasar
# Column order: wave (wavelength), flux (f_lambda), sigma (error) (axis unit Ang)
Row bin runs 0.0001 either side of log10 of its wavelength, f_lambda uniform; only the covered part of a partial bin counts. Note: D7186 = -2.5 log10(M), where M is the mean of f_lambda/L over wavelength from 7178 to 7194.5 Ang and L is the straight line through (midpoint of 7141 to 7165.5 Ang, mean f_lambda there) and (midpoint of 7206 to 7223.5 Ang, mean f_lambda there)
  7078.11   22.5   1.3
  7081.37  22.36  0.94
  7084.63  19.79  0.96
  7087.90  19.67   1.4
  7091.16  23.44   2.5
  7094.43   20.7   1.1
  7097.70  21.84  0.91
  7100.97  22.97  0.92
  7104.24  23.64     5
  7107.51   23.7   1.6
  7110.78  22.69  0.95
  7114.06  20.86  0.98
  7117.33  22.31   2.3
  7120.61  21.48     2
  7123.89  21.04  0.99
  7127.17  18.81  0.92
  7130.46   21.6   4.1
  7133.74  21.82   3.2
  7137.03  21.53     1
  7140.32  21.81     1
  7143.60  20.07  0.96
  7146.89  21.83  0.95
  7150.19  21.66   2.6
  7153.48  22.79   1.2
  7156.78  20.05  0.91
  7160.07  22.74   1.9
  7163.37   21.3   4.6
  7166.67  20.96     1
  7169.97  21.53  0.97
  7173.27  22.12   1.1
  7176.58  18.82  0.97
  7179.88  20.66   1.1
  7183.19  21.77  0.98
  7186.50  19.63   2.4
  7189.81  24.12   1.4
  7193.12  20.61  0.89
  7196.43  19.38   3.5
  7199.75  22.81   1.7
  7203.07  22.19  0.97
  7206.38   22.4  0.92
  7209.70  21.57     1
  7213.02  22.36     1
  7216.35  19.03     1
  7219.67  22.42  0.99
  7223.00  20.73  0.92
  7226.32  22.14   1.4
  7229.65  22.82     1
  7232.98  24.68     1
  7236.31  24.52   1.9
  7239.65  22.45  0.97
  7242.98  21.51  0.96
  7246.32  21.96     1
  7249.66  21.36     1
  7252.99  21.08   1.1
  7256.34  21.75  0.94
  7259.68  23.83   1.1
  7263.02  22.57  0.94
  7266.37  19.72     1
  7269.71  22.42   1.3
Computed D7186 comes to 0.00 mag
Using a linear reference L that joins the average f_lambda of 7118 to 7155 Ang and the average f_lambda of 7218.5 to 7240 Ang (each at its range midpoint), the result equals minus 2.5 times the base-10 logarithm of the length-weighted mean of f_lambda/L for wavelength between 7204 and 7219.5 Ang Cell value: 0.053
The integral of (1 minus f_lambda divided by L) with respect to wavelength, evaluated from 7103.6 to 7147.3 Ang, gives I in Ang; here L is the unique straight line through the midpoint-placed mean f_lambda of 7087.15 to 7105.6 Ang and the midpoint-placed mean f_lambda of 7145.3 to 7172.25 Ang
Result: 0.6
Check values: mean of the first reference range 22.1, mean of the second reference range 21.6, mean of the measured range 21.6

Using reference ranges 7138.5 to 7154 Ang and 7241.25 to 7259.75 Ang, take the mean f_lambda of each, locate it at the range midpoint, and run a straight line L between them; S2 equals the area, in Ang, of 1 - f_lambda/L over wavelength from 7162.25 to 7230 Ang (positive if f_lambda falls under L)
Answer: 0.9 Ang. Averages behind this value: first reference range 21.6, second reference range 21.8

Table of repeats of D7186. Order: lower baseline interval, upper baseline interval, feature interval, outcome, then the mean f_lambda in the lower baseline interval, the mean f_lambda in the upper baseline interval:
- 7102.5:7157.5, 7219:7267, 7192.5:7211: 0.03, 21.7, 22.3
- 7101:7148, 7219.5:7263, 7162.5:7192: 0.04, 21.7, 22.4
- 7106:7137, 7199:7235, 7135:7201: 0.03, 21.6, 22.1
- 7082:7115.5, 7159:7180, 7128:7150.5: 0.01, 21.9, 21.2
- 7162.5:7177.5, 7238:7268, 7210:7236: -0.03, 21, 21.8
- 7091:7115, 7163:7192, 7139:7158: 0.02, 22.5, 21.2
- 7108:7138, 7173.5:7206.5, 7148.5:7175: -0.02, 21.4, 21.2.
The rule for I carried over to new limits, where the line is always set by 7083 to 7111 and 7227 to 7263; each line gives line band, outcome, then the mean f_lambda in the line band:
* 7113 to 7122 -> 0.2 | 21.6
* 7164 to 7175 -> 0.4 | 21.5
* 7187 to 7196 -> 0.3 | 21.6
